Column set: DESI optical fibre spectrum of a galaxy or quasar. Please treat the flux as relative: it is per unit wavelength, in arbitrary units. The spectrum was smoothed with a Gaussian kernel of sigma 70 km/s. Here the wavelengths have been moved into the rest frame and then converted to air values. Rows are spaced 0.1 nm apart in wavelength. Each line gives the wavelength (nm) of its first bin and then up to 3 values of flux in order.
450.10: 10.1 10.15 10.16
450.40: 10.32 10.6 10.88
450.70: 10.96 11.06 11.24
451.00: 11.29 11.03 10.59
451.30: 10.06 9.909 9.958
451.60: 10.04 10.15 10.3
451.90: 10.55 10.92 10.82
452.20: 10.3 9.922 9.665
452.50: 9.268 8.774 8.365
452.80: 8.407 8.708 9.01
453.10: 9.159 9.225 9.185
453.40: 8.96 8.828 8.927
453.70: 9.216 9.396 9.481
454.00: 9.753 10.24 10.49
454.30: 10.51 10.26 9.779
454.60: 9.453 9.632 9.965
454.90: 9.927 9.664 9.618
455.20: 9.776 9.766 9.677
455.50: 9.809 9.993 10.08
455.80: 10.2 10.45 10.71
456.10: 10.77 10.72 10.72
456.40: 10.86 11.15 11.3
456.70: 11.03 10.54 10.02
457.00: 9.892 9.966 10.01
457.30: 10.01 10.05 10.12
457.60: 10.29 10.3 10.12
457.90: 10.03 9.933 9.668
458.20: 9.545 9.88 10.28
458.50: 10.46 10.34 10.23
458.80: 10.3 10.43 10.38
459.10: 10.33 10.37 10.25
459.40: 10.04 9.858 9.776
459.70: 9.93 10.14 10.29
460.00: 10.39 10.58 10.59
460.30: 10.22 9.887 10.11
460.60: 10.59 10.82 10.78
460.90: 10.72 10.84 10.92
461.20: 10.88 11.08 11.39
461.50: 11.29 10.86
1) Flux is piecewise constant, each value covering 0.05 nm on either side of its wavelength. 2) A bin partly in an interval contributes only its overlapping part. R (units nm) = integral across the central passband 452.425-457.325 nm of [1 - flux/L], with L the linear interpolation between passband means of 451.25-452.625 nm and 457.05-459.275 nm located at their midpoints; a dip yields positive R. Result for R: 0.13 nm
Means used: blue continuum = 10.1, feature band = 9.83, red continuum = 10.1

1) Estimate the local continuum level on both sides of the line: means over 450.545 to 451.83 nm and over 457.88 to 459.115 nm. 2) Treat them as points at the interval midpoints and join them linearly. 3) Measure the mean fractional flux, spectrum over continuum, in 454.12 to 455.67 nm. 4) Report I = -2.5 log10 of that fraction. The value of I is 0.05 mag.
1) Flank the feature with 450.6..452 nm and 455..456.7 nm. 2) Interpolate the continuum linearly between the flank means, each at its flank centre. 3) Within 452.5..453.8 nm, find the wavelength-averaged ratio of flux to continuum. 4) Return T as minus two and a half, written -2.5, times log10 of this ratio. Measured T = 0.17 mag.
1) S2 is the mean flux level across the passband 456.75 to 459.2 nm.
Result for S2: 10.1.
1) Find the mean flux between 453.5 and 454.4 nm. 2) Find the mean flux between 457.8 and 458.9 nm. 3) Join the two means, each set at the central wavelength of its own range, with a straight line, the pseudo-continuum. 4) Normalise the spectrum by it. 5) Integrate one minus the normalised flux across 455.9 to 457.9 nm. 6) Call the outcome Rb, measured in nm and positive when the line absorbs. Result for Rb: -0.10 nm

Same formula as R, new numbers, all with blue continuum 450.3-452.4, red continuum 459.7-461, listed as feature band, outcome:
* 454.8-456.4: 0.05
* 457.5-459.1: 0.04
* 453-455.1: 0.18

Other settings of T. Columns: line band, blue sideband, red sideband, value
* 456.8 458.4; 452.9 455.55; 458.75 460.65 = -0.003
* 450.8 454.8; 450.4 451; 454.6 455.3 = 0.058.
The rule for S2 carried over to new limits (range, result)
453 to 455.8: 9.66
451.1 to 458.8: 9.96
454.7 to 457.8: 10.2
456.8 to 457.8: 10.1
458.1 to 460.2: 10.2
